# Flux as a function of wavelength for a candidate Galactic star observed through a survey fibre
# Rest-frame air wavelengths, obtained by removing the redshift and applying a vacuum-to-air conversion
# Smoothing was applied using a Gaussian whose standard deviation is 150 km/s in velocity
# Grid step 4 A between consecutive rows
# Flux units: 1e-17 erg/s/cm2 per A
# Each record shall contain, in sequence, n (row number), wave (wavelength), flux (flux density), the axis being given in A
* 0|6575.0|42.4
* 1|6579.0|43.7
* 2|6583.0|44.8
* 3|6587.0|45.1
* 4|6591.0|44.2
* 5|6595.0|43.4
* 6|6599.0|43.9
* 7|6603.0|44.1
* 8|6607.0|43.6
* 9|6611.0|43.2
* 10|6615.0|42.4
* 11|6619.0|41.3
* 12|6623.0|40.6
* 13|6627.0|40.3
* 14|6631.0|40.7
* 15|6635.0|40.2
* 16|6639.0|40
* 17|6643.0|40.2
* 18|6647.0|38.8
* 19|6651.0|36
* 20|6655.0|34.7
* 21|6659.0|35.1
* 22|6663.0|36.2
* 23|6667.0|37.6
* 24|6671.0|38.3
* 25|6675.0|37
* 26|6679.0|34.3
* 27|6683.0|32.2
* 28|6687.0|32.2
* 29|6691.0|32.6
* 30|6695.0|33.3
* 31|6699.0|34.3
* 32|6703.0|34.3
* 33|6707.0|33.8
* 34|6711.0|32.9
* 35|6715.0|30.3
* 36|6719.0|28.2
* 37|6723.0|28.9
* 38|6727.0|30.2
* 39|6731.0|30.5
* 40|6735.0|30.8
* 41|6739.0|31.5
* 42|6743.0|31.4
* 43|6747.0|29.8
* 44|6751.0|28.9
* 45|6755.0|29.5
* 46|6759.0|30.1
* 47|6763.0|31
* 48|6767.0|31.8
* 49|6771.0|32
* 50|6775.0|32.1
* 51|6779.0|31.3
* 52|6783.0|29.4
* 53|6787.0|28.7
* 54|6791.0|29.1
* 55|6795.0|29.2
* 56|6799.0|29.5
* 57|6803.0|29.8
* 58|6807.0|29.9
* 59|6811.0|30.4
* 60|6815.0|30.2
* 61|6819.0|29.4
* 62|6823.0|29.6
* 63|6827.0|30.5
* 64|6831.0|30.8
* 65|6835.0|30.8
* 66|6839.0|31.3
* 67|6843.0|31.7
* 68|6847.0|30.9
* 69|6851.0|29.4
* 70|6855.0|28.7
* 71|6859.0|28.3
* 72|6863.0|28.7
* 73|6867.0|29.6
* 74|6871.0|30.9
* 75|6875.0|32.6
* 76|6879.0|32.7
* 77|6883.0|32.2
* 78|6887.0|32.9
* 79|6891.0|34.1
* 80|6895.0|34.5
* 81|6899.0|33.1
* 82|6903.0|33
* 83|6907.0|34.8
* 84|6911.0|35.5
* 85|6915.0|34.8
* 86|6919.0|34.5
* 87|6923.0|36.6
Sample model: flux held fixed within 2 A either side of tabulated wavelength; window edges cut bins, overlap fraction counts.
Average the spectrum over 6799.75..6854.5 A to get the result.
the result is 30.3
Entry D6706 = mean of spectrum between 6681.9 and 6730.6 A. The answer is 31.9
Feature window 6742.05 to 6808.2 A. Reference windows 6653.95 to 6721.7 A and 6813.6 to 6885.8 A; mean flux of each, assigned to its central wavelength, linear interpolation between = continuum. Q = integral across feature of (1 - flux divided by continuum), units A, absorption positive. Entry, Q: 3.85 A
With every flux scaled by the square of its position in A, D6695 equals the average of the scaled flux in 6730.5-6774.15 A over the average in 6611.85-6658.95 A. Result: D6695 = 0.8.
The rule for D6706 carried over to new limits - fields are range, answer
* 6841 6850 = 31.1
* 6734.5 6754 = 30.4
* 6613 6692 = 37.6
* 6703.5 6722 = 31.4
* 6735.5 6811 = 30.3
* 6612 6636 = 41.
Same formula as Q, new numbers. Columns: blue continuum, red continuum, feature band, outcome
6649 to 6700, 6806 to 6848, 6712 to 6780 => 4.8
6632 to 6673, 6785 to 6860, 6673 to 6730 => 5.0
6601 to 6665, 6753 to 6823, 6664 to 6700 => 2.1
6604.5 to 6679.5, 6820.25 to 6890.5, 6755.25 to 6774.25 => 1.8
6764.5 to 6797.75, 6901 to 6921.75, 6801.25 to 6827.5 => 1.3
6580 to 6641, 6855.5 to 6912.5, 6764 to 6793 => 4.5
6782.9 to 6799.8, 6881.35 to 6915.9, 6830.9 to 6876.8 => 2.3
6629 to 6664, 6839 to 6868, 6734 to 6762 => 3.0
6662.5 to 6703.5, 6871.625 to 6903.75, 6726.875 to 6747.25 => 2.1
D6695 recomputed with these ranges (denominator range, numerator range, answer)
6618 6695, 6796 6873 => 0.85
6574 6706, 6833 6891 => 0.85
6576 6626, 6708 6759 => 0.73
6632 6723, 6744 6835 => 0.89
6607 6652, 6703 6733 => 0.78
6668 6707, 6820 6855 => 0.93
